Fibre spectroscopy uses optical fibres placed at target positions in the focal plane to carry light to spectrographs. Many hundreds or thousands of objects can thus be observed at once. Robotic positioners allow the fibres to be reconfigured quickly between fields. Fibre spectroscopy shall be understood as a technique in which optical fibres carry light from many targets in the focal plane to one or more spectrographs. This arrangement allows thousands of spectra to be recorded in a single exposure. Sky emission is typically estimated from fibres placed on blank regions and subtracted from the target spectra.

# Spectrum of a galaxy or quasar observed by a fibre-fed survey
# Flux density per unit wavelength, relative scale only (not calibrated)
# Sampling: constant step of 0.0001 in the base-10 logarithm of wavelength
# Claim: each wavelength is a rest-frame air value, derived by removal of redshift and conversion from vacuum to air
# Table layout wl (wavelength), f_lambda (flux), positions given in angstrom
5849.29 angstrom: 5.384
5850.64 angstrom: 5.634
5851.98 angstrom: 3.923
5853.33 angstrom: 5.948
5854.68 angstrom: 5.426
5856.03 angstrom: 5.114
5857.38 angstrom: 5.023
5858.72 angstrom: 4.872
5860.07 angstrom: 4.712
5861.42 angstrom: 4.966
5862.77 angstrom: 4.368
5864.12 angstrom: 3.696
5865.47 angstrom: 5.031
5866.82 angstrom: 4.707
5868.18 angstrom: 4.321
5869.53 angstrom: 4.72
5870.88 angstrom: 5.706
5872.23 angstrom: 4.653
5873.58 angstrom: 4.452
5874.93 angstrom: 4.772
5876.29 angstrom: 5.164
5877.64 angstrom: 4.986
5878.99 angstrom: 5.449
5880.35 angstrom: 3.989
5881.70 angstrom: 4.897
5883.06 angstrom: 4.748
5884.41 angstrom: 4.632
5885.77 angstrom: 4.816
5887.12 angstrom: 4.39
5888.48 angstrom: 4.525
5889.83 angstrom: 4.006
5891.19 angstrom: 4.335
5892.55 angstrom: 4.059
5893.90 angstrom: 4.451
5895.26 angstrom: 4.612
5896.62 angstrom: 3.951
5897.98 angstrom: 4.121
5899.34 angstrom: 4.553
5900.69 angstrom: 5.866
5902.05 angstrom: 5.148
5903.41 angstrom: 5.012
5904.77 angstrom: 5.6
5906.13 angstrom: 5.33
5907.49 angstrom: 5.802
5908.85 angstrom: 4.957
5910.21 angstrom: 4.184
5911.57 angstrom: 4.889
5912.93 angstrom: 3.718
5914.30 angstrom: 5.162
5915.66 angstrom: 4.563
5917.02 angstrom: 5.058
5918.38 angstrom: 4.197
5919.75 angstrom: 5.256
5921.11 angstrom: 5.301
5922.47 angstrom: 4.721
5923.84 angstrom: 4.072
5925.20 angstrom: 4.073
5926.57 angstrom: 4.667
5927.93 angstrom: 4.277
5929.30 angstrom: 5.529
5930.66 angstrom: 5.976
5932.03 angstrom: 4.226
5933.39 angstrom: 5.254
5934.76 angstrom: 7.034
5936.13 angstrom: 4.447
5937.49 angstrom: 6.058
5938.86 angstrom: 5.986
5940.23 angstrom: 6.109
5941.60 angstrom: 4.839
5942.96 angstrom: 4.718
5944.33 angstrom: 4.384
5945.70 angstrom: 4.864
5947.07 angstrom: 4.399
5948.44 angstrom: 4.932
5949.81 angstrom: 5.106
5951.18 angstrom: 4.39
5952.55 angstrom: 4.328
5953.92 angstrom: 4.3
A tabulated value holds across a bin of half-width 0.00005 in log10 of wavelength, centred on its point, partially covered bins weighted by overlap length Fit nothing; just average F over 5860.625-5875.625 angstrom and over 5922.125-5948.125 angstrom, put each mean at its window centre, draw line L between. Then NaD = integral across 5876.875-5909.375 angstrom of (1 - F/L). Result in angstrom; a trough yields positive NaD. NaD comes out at 0.3 angstrom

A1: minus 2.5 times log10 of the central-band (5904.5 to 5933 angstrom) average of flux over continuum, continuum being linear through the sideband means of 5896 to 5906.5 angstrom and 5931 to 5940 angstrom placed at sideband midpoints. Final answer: 0.09 mag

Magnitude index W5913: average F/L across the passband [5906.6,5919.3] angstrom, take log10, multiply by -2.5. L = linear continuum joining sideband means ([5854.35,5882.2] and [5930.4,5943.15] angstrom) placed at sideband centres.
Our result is 0.11 mag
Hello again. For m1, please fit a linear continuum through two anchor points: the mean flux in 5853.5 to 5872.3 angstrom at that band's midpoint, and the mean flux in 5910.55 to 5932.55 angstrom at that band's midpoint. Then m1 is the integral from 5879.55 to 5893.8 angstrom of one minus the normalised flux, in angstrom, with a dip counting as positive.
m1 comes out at 1.03 angstrom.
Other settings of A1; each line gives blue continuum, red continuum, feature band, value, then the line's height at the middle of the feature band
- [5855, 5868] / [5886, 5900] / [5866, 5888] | -0.06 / 4.52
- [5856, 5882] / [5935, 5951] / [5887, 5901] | 0.11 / 4.89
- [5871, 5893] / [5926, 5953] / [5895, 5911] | -0.03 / 4.81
